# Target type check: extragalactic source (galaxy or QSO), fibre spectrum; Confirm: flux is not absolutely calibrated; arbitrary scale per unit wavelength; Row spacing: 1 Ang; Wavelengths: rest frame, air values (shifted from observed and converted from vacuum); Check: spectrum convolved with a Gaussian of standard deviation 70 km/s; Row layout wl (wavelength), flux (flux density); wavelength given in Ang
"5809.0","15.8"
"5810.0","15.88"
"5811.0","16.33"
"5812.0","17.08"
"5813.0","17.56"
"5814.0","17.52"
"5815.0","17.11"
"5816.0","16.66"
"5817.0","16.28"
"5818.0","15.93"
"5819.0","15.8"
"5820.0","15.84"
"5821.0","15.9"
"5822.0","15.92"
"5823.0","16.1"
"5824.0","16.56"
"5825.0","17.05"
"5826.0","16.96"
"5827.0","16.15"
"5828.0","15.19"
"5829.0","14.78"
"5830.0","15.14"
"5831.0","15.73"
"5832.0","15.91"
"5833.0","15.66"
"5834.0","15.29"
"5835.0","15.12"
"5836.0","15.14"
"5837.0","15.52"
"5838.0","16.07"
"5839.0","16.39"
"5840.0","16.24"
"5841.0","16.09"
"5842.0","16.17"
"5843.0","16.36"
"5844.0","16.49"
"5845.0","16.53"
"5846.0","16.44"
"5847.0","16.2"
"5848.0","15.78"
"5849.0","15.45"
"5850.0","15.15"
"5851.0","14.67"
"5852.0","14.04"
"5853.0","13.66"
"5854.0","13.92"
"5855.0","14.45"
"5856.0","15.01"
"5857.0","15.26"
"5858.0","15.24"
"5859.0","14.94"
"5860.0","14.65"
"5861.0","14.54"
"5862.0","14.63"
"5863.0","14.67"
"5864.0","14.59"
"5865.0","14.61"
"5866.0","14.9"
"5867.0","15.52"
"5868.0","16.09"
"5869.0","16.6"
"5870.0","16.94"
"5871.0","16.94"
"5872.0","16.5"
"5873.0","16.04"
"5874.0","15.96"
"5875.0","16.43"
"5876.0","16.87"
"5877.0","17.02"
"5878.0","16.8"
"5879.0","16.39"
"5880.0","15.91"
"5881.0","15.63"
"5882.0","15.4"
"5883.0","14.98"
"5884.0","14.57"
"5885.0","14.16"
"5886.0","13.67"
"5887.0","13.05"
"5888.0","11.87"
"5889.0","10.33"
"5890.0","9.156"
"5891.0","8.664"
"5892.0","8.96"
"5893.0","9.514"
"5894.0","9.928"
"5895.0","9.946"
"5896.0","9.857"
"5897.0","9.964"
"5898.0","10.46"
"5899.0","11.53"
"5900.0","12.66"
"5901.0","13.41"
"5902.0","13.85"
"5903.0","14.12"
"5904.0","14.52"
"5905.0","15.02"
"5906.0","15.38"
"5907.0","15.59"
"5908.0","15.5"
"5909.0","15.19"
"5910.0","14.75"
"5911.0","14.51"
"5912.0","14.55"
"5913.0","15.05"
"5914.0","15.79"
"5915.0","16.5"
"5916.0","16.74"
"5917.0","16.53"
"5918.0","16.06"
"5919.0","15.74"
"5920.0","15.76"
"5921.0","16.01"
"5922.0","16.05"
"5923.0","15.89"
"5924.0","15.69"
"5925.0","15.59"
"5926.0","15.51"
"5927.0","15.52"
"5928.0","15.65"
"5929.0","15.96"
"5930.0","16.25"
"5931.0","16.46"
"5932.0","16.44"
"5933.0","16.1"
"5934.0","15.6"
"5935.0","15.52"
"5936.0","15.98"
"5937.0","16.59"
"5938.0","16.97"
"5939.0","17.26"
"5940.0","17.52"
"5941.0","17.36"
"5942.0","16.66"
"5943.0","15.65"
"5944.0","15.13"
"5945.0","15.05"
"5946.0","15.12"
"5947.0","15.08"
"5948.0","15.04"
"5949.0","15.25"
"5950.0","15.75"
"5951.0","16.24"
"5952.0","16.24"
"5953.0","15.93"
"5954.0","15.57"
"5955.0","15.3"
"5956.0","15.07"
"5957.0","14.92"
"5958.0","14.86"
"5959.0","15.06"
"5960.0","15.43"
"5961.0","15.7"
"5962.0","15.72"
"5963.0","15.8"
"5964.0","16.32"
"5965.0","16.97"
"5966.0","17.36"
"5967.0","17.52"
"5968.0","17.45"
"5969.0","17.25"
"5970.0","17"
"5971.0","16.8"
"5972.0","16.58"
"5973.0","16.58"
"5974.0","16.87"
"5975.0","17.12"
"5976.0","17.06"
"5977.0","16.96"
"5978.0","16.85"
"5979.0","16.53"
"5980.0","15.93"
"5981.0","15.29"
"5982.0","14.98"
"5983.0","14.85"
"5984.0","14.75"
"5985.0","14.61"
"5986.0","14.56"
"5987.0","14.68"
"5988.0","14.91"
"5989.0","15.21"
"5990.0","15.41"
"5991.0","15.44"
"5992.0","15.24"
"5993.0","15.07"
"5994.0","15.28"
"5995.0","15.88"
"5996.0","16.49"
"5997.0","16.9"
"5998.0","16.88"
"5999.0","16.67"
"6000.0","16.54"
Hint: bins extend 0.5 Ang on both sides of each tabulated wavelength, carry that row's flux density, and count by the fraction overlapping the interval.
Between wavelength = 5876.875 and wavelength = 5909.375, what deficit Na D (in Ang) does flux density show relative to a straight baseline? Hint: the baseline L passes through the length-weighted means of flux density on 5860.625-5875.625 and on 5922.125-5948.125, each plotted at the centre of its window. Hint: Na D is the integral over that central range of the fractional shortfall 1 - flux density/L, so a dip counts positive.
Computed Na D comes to 5.62 Ang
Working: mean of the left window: 15.7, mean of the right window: 16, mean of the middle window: 13.1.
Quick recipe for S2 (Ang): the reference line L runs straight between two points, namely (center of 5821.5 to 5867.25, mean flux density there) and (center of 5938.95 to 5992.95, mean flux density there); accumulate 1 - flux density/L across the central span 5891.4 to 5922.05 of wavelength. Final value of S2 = 3.7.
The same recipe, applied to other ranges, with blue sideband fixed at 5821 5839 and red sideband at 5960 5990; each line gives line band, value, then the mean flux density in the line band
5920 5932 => 0.1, 15.9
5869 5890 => 1.0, 15.2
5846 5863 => 1.0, 14.9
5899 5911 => 1.2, 14.4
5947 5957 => 0.3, 15.5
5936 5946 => -0.2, 16.4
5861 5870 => 0.4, 15.3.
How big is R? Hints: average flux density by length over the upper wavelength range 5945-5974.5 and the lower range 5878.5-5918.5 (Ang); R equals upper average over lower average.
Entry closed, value 1.19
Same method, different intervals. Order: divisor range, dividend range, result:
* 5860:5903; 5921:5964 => 1.15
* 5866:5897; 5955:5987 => 1.15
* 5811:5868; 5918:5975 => 1.03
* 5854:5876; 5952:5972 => 1.04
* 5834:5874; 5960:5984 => 1.06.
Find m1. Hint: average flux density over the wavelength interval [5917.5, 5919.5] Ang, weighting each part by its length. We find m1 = 15.9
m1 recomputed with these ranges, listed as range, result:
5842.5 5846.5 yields 16.5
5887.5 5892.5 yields 9.8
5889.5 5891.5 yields 8.91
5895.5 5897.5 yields 9.91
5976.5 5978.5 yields 16.9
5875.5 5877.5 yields 16.9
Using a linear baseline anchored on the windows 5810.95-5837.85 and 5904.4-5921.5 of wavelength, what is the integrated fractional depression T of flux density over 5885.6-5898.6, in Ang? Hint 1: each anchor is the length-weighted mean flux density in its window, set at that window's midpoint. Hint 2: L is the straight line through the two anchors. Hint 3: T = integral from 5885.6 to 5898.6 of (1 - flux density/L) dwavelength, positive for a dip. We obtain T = 4.4 Ang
